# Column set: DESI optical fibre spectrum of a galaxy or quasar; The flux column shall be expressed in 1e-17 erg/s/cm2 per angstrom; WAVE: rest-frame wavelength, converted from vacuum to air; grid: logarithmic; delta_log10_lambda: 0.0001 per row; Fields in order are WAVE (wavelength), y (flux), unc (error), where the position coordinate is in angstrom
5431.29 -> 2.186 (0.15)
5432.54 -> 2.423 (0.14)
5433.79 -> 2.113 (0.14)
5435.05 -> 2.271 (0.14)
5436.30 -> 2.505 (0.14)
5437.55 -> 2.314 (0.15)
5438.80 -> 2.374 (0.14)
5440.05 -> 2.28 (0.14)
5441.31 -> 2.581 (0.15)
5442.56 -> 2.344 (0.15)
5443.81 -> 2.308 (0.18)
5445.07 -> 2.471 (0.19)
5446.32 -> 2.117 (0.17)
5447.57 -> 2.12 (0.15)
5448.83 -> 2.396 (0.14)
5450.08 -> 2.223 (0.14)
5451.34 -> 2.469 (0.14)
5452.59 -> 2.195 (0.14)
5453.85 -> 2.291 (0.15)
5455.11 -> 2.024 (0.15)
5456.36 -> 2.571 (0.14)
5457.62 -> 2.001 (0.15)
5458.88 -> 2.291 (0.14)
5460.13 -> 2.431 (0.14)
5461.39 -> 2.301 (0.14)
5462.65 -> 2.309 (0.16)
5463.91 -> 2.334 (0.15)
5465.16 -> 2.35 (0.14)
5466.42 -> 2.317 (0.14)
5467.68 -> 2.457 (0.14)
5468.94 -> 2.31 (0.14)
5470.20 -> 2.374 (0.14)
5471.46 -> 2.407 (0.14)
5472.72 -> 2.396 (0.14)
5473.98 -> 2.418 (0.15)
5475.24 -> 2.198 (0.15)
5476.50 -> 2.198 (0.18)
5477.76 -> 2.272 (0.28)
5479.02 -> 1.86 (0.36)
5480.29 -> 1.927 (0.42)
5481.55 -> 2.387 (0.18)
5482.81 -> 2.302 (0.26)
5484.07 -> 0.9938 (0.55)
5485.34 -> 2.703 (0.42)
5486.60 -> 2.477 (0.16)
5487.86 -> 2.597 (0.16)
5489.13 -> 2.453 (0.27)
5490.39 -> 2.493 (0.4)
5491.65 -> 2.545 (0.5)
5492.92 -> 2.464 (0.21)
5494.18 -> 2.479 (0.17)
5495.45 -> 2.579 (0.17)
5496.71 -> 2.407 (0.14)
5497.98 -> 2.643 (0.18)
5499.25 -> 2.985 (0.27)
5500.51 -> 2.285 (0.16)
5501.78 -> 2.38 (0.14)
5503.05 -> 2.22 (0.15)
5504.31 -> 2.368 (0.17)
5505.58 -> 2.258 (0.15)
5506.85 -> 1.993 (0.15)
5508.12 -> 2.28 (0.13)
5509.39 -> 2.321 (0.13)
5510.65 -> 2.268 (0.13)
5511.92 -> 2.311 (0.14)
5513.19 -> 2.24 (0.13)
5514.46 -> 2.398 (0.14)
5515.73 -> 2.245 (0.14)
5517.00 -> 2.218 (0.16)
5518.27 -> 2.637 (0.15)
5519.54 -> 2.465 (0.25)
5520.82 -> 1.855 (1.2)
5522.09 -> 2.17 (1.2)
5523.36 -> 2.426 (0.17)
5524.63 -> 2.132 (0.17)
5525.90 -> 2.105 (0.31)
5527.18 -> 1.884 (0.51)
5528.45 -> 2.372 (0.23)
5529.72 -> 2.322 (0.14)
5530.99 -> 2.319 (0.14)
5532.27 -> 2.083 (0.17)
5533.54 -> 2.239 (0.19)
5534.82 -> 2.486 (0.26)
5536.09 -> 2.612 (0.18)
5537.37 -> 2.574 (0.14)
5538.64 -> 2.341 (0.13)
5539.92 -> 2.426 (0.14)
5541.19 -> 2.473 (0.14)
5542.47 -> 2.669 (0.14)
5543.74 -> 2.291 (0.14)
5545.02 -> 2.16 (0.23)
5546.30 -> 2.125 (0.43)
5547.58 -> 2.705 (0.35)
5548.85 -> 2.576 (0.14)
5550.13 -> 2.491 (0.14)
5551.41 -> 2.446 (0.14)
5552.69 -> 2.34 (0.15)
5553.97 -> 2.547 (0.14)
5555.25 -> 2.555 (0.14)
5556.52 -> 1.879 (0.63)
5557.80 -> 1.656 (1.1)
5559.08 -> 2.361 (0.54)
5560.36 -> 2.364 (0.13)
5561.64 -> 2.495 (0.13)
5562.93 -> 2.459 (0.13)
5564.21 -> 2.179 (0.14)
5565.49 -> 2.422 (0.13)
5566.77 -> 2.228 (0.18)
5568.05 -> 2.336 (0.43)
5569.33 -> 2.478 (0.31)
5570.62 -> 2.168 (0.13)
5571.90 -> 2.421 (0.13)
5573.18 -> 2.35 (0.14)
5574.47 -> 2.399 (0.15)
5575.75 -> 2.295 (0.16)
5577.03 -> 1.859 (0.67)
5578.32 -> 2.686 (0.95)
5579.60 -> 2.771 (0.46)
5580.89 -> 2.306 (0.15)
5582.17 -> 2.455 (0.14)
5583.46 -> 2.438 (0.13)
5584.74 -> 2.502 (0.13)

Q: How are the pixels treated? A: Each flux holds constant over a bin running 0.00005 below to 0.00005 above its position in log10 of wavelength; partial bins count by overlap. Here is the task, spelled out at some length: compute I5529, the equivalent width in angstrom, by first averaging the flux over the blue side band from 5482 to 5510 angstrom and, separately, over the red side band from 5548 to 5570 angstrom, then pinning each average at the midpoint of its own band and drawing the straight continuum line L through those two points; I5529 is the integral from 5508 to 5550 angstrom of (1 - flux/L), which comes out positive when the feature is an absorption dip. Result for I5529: 0.6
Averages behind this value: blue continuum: 2.37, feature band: 2.33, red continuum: 2.35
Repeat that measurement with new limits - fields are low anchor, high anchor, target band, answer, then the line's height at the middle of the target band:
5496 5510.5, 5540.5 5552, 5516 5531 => 1.0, 2.4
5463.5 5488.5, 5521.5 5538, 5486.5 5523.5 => -1.7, 2.28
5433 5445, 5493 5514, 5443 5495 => 1.4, 2.36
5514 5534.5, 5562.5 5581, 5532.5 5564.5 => -1.0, 2.3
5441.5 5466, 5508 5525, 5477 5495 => 0.1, 2.29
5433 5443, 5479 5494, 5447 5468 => 0.2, 2.32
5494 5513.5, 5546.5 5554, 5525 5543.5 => 0.8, 2.45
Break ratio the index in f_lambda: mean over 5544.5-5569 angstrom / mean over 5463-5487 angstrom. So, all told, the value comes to 1.04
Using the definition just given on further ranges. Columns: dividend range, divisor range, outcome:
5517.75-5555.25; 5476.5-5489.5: 1.08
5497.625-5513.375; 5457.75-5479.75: 1.02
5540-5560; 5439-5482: 1.03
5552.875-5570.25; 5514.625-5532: 1.03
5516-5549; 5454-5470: 1.01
